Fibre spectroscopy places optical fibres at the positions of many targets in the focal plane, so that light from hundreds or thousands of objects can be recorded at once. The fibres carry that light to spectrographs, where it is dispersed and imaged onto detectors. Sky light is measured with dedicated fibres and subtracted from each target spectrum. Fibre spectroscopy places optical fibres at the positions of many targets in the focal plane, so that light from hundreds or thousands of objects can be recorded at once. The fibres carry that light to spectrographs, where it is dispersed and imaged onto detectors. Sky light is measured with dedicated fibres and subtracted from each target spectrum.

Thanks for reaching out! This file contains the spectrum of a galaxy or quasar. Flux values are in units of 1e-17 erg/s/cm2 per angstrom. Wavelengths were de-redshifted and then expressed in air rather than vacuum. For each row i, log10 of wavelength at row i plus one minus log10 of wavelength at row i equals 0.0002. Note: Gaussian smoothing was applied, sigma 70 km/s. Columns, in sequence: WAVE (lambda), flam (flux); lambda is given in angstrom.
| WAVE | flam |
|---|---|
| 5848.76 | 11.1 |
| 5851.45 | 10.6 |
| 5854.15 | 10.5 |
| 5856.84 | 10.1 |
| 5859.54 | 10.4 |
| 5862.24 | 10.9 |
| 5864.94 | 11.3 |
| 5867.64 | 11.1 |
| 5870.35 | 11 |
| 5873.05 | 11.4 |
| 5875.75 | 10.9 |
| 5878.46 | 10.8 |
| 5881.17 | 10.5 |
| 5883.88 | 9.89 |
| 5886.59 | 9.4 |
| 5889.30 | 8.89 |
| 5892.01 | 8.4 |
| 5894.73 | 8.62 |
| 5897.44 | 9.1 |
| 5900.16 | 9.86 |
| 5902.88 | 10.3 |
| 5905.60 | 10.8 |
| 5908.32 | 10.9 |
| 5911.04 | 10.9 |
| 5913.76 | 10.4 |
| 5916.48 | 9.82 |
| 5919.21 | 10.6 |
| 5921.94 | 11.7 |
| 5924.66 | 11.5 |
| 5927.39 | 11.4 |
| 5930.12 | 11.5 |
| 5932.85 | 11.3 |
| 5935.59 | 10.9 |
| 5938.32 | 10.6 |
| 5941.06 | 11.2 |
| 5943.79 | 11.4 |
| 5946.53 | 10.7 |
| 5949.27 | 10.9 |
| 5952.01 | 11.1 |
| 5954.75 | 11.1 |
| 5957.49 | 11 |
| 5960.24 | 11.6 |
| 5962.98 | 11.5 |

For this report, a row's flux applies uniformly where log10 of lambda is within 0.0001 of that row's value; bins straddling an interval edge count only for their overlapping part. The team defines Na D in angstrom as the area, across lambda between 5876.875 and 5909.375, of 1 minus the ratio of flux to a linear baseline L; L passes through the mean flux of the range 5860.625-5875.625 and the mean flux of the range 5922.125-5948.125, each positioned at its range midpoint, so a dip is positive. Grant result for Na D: 3.95 angstrom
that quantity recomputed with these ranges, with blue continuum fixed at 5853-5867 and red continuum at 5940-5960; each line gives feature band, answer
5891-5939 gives 1.9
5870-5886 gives 0.1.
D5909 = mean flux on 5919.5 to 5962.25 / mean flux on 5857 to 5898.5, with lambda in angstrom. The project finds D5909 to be 1.10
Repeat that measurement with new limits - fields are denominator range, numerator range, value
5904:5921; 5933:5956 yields 1.04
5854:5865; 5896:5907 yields 0.95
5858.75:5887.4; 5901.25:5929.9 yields 1.01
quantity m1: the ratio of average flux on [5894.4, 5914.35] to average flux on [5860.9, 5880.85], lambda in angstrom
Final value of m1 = 0.92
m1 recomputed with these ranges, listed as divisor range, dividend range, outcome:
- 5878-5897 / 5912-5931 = 1.17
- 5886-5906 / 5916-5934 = 1.19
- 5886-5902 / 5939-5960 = 1.22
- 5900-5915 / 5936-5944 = 1.04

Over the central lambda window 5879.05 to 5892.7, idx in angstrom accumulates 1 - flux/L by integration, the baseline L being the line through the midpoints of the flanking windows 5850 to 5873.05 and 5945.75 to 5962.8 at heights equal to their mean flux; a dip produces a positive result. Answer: 1.7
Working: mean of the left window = 10.8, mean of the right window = 11.1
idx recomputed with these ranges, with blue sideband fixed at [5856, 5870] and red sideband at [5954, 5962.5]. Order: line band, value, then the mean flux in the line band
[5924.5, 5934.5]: -0.24 angstrom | 11.4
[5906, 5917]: 0.45 angstrom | 10.6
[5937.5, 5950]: 0.25 angstrom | 11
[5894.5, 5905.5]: 1.27 angstrom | 9.71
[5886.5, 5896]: 1.90 angstrom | 8.75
